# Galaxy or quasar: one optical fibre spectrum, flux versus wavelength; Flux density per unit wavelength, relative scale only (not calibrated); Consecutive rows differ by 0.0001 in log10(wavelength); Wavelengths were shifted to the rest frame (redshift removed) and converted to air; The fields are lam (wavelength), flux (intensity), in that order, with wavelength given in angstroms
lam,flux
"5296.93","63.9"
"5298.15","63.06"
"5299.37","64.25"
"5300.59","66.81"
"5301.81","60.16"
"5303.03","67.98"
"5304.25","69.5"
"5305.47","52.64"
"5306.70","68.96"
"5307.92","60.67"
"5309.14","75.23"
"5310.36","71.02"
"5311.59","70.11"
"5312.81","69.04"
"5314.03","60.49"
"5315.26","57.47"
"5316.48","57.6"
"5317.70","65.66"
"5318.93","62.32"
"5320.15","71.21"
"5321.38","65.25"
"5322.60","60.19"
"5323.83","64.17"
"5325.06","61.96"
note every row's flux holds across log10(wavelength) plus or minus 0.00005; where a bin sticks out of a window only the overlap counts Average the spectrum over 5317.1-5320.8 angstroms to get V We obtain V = 66.3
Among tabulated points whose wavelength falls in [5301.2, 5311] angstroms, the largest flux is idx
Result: 75.23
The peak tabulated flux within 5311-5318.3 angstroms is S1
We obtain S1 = 70.11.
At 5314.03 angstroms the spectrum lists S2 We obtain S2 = 60.49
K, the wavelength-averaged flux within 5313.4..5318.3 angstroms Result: 60.4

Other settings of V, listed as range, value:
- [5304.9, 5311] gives 65.7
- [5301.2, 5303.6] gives 64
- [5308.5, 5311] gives 72.9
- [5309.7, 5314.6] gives 67.8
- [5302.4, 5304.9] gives 68.5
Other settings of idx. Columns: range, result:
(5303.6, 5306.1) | 69.5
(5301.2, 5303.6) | 67.98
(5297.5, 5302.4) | 66.81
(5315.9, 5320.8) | 71.21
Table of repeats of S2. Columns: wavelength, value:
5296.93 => 63.9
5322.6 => 60.19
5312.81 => 69.04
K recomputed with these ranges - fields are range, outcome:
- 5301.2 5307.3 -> 63.8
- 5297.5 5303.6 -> 64.4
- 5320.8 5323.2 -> 62.8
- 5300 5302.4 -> 63.5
